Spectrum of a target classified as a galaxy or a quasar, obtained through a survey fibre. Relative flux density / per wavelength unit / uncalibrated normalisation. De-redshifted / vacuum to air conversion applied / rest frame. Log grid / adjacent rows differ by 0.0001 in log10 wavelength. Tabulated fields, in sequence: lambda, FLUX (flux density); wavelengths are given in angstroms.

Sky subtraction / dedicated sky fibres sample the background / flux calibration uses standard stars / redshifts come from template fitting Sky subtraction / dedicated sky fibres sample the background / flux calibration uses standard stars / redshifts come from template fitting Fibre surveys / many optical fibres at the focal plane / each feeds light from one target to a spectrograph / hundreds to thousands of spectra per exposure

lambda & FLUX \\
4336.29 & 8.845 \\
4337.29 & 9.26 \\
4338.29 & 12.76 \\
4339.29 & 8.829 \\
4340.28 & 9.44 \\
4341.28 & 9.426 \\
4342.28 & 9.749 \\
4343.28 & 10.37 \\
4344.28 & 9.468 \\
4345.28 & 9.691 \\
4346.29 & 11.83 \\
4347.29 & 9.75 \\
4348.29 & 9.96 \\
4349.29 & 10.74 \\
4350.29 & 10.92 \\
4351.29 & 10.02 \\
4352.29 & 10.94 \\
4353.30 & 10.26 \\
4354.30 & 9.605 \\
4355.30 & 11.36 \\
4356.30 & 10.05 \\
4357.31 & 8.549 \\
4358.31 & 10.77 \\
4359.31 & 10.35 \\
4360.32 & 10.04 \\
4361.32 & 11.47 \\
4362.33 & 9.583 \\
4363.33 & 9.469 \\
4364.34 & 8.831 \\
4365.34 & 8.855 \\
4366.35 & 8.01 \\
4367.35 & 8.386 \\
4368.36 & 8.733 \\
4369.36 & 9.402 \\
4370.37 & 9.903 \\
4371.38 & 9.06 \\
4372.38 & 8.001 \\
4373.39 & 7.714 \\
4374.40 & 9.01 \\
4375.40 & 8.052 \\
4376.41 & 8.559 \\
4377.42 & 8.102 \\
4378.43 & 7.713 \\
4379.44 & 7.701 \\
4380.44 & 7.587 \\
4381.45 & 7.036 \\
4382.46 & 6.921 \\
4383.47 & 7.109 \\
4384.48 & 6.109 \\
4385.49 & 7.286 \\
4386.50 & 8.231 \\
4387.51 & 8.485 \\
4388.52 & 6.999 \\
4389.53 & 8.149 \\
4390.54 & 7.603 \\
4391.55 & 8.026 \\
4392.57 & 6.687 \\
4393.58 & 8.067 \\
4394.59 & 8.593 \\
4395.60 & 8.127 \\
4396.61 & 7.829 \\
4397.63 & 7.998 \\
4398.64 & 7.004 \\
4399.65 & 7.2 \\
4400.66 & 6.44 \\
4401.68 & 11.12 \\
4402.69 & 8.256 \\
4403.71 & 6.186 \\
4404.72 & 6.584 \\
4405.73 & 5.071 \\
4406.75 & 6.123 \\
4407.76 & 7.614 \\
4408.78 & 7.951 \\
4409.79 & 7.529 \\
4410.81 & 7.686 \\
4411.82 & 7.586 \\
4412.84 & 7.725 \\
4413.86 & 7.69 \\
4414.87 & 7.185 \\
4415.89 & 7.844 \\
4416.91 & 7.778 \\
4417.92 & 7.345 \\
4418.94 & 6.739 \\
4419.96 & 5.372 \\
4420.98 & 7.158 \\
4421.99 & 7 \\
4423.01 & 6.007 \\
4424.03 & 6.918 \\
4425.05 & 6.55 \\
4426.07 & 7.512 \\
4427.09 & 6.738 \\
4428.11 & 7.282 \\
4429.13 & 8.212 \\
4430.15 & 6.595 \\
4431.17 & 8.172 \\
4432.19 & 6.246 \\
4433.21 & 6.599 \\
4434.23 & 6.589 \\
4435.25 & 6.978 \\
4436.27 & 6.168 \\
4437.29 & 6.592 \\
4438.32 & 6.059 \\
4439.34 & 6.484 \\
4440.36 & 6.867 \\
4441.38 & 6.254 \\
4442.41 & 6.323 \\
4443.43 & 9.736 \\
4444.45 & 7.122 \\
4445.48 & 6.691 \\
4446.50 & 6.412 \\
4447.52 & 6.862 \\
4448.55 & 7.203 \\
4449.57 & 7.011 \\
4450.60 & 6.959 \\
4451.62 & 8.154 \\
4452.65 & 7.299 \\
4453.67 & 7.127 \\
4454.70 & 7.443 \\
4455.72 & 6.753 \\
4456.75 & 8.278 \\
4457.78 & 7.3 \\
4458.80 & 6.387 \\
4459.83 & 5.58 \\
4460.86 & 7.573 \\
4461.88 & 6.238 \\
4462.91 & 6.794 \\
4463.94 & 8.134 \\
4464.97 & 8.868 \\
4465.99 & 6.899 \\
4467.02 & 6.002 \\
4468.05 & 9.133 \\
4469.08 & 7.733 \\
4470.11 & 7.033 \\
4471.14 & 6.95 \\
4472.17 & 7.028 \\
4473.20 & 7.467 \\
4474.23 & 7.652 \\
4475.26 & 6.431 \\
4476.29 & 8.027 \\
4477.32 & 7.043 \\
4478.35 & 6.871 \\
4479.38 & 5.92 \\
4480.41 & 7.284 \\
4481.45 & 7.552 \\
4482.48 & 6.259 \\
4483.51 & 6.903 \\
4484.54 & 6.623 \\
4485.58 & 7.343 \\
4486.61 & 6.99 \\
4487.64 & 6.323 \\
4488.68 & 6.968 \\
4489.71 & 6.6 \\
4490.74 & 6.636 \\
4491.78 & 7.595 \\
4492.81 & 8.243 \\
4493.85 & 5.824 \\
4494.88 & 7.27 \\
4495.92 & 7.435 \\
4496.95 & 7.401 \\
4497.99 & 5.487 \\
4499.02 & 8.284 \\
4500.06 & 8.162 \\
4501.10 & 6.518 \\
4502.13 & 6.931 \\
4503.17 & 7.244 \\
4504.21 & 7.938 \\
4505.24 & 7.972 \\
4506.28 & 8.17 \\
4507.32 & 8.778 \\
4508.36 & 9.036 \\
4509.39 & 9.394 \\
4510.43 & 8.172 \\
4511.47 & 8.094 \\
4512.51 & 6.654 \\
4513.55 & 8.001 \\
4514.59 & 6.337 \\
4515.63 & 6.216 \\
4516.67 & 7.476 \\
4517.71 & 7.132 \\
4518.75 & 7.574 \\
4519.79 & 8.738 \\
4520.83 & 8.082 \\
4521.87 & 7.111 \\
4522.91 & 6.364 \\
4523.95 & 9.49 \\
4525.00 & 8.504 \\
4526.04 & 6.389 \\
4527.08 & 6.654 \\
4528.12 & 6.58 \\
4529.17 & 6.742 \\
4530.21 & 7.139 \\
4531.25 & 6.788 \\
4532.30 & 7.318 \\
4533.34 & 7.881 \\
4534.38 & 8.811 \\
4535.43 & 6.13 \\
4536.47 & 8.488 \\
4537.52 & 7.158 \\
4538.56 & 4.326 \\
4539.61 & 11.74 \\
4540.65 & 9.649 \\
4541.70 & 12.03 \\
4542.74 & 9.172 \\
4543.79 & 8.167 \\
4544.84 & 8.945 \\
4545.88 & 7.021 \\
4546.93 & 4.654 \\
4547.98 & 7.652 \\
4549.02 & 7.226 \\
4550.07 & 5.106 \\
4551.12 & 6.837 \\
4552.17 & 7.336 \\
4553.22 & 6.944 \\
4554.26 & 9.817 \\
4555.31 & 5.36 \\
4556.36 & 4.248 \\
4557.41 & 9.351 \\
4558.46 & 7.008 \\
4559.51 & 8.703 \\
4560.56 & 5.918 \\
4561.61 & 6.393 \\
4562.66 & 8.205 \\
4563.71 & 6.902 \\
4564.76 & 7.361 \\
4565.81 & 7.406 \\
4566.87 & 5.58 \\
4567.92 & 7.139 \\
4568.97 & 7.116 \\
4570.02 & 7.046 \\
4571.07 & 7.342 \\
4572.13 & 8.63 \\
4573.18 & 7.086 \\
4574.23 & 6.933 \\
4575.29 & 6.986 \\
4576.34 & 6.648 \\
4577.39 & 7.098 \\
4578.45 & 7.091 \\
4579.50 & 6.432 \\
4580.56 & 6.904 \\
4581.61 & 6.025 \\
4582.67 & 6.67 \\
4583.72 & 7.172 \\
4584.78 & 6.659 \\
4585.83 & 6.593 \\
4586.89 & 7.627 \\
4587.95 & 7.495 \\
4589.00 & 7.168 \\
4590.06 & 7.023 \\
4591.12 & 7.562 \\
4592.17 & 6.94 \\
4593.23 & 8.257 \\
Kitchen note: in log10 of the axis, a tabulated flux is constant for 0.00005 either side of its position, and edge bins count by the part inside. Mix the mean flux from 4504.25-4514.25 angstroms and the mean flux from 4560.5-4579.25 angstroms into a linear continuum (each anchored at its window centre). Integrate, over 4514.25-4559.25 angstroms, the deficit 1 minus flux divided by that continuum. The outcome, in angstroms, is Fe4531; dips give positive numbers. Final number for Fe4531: 1.11 angstroms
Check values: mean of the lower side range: 8.21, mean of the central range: 7.49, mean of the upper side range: 7.07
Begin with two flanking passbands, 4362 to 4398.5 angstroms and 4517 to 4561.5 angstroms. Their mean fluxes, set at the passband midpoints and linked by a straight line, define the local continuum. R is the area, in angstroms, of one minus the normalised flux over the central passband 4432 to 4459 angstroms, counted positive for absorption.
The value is 3.0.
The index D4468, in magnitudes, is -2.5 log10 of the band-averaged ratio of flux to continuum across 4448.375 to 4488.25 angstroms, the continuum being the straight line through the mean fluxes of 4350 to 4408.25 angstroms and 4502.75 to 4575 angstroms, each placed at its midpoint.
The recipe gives 0.111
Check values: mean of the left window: 8.4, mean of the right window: 7.52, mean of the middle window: 7.14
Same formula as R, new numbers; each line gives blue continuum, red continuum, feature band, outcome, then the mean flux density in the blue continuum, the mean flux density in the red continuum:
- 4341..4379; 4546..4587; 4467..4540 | 3.4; 9.54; 6.95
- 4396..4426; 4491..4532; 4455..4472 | 0.3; 7.23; 7.48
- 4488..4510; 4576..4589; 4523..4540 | -0.4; 7.51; 6.88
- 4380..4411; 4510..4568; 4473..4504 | 1.7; 7.47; 7.43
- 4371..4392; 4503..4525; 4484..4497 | 1.4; 7.78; 7.83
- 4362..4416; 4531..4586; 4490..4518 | 0.0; 7.86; 7.31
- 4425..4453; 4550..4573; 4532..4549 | -2.3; 6.99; 7.12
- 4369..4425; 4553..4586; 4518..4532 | -0.4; 7.57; 7.03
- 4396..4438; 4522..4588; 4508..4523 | -0.8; 7.15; 7.3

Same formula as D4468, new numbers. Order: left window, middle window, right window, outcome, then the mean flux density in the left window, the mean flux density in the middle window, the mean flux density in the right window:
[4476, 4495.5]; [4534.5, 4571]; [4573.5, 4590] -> -0.077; 6.95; 7.43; 6.91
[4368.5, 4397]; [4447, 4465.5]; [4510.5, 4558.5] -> 0.073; 7.94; 7.22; 7.5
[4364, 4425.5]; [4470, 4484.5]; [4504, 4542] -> 0.106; 7.64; 7.02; 7.79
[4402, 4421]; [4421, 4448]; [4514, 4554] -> 0.053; 7.17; 6.89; 7.54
